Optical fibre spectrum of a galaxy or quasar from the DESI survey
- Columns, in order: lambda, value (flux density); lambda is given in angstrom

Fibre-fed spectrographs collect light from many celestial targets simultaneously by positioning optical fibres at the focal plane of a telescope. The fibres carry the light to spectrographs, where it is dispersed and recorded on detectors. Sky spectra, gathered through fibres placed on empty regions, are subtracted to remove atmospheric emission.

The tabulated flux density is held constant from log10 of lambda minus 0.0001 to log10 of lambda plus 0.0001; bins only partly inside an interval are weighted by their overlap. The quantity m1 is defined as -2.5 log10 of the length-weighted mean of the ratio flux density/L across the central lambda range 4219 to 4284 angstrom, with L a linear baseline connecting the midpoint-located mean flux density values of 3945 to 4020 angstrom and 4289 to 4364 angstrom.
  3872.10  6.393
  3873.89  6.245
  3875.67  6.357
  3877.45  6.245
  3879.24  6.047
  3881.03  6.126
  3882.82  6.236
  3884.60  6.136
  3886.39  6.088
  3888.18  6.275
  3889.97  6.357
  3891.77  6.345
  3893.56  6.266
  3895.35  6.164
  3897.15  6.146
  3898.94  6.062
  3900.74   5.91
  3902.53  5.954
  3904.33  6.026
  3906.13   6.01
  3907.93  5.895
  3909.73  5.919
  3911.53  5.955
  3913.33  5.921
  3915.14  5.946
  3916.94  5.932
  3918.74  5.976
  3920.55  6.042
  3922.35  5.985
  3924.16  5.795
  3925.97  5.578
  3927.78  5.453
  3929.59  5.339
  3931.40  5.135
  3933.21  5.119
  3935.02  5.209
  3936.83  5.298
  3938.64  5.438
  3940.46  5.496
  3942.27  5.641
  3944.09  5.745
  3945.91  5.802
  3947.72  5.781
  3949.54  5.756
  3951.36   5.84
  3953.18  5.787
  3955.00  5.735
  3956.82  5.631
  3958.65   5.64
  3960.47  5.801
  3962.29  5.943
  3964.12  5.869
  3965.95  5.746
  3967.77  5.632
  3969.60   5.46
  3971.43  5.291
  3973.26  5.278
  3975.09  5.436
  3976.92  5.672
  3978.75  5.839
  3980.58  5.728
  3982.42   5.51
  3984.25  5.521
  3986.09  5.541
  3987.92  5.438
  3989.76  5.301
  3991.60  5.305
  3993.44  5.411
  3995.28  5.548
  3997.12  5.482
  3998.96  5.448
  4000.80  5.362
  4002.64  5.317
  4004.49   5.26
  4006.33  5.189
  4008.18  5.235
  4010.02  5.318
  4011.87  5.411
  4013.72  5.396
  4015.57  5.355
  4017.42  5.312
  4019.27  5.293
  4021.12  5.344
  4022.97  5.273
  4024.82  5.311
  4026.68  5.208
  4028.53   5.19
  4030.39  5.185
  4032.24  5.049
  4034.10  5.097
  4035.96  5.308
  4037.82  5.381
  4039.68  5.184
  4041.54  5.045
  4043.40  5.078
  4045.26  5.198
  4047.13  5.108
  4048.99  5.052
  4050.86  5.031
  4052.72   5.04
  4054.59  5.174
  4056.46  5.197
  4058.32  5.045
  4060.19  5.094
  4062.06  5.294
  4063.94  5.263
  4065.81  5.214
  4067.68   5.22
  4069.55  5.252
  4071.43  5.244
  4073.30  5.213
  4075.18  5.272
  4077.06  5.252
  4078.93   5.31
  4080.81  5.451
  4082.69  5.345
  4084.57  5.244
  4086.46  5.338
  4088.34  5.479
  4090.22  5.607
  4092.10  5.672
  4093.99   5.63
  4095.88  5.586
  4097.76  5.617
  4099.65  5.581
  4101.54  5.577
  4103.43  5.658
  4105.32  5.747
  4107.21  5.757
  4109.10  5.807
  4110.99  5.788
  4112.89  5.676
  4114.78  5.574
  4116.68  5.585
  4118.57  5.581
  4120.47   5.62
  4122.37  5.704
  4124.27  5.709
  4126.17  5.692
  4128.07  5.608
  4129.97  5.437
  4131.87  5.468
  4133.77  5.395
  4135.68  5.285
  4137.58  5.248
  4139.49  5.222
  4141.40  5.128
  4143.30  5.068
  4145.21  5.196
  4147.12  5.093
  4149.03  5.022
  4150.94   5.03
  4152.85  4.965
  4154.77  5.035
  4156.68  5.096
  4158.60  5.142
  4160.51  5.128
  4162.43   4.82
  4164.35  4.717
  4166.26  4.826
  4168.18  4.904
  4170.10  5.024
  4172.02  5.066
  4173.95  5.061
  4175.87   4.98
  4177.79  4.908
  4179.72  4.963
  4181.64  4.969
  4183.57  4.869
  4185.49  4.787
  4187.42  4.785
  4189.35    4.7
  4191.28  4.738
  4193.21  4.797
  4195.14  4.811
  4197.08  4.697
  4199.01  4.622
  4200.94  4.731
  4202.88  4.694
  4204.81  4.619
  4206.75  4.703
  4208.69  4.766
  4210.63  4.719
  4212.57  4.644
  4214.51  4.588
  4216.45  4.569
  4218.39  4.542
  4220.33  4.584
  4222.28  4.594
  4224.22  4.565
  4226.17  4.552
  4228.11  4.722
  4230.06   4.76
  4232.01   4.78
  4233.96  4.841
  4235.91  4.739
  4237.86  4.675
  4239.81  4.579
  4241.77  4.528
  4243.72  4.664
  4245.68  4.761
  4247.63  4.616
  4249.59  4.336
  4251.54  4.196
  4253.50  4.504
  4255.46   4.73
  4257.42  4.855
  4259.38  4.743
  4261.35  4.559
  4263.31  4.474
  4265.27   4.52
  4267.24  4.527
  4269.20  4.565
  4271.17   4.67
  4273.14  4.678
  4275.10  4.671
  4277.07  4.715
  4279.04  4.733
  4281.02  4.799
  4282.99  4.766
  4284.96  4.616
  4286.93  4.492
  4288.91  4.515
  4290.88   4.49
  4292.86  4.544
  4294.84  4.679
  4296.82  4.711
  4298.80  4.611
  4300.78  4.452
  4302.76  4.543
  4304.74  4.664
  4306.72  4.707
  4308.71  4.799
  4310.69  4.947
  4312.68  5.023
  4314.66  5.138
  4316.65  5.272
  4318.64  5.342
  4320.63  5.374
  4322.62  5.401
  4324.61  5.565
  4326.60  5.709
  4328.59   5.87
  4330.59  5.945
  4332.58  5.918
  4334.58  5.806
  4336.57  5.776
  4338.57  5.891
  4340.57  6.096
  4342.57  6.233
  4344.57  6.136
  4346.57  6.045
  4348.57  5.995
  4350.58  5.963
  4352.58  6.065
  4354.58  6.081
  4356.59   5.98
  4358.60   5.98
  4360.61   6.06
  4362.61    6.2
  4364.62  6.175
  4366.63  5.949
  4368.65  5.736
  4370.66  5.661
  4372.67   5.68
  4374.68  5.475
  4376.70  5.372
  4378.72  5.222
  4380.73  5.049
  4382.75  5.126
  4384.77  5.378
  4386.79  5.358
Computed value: 0.18 mag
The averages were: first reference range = 5.53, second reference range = 5.46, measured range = 4.64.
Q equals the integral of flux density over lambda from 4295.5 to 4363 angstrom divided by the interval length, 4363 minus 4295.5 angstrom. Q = 5.53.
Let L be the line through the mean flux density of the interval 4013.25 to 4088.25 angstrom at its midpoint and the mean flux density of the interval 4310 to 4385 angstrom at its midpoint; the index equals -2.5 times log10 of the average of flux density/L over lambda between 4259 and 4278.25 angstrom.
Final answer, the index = 0.21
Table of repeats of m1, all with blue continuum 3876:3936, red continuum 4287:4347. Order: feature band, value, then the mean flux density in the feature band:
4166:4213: 0.14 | 4.82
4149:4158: 0.10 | 5.03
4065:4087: 0.07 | 5.28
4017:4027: 0.09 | 5.29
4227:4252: 0.16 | 4.64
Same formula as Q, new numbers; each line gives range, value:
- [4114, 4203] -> 5.1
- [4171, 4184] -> 4.98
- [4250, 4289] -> 4.61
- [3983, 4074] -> 5.26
